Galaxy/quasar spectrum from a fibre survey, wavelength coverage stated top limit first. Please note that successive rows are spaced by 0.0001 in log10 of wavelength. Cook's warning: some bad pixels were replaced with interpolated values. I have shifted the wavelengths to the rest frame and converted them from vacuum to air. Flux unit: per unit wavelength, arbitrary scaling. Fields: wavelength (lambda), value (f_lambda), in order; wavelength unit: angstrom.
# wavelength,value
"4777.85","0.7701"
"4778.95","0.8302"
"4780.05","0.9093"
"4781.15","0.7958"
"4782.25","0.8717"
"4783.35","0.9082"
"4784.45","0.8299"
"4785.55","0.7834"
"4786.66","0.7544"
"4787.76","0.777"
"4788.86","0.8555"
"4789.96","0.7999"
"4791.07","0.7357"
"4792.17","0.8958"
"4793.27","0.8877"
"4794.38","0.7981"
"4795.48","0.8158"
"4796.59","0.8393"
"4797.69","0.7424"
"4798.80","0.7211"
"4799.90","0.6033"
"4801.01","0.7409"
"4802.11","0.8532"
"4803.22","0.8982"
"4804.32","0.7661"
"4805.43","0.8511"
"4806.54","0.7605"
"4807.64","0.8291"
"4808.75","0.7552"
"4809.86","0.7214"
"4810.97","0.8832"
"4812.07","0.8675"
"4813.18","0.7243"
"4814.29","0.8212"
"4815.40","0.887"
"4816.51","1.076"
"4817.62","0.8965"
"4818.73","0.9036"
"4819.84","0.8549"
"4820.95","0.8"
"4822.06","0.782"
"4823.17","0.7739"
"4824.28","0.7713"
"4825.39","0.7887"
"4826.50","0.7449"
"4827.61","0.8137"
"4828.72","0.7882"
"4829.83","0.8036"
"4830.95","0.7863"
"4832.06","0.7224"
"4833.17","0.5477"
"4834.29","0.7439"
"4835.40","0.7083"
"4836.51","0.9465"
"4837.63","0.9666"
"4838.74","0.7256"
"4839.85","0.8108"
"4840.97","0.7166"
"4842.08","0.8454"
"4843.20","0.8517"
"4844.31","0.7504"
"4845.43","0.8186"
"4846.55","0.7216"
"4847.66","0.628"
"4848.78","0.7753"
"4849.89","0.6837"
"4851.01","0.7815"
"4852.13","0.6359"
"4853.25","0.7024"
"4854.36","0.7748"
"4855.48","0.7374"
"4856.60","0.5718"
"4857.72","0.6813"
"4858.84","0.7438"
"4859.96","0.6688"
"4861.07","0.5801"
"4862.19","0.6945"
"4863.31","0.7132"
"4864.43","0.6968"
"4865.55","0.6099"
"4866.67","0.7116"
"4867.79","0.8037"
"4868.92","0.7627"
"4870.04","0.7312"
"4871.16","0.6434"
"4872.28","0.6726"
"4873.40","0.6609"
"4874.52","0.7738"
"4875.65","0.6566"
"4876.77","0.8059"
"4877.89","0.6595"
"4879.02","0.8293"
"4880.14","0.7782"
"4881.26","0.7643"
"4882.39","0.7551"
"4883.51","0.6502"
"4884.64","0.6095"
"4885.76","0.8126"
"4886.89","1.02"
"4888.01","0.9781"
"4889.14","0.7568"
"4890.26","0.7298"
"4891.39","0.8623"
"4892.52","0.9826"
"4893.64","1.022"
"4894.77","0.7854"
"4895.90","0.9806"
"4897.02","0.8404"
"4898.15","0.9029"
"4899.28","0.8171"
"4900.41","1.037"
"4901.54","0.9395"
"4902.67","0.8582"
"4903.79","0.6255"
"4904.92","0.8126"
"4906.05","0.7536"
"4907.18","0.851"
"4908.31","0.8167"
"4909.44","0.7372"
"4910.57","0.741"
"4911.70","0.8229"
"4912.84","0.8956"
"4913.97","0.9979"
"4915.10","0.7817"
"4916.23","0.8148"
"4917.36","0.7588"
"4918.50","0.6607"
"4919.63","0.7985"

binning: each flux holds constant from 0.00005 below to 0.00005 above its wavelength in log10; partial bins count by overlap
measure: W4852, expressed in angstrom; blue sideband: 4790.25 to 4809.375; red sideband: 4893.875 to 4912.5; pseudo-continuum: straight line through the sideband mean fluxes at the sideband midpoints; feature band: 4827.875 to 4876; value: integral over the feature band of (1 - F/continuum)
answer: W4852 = 5.0 angstrom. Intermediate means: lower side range 0.793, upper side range 0.836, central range 0.73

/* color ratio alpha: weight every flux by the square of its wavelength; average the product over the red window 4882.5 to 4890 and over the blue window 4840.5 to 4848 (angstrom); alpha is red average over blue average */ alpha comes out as 1.1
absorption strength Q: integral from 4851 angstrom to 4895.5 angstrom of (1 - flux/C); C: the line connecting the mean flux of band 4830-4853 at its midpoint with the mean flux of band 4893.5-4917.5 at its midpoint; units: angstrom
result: 3.1 angstrom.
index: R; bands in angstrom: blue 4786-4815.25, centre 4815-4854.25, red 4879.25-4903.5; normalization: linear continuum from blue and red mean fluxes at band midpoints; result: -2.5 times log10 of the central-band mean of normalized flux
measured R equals 0.04 mag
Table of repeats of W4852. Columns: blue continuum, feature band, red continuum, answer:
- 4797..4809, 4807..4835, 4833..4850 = -1.02 angstrom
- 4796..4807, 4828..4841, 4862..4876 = -0.60 angstrom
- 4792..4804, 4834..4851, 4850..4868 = -1.41 angstrom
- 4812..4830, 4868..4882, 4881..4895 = 1.64 angstrom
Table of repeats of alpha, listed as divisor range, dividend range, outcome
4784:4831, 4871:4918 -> 1.04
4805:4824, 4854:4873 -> 0.85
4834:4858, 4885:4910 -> 1.16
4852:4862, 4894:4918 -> 1.26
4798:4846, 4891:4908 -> 1.12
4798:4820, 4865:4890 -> 0.94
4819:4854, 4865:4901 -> 1.05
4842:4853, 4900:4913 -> 1.13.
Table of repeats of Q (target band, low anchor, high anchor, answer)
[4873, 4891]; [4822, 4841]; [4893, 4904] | 2.0 angstrom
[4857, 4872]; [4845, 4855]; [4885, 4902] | 1.7 angstrom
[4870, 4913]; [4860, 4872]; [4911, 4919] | -2.6 angstrom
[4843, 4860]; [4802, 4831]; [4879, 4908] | 2.2 angstrom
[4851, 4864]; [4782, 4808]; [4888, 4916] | 2.3 angstrom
